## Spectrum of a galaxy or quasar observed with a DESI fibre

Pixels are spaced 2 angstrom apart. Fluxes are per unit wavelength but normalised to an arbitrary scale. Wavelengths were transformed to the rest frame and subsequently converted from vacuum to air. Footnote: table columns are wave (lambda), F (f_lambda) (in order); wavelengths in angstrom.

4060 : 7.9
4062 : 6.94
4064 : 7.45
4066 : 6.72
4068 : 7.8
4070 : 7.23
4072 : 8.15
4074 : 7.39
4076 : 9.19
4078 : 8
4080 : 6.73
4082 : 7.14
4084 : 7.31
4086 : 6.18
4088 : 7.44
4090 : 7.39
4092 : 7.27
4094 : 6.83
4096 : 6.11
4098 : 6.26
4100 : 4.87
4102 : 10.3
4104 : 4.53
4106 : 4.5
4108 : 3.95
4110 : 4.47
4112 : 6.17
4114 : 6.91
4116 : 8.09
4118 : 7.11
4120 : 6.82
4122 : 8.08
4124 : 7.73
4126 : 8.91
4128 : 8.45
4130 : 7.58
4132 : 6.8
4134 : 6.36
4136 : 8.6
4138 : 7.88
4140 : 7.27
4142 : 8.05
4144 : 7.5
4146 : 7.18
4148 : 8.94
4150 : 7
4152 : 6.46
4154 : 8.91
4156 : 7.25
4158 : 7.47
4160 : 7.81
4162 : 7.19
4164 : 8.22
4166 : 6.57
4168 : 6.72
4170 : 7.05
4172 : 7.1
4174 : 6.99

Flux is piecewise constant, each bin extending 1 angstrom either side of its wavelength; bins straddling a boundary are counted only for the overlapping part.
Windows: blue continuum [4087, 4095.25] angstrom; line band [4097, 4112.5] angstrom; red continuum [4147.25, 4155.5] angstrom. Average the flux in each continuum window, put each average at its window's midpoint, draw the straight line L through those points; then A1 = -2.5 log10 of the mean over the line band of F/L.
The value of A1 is 0.288 mag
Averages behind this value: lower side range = 7.2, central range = 5.61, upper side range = 7.76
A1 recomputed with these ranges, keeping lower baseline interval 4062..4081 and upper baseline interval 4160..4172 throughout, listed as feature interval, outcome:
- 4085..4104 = 0.10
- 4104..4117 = 0.31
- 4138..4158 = -0.05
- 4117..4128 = -0.06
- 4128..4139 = -0.03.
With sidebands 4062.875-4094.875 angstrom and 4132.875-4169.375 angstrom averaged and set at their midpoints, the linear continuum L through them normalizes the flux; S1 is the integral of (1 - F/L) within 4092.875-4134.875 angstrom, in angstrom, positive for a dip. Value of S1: 4.2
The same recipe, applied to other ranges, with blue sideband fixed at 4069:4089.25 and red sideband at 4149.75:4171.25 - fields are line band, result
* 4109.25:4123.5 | 1.0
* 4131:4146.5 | -0.2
